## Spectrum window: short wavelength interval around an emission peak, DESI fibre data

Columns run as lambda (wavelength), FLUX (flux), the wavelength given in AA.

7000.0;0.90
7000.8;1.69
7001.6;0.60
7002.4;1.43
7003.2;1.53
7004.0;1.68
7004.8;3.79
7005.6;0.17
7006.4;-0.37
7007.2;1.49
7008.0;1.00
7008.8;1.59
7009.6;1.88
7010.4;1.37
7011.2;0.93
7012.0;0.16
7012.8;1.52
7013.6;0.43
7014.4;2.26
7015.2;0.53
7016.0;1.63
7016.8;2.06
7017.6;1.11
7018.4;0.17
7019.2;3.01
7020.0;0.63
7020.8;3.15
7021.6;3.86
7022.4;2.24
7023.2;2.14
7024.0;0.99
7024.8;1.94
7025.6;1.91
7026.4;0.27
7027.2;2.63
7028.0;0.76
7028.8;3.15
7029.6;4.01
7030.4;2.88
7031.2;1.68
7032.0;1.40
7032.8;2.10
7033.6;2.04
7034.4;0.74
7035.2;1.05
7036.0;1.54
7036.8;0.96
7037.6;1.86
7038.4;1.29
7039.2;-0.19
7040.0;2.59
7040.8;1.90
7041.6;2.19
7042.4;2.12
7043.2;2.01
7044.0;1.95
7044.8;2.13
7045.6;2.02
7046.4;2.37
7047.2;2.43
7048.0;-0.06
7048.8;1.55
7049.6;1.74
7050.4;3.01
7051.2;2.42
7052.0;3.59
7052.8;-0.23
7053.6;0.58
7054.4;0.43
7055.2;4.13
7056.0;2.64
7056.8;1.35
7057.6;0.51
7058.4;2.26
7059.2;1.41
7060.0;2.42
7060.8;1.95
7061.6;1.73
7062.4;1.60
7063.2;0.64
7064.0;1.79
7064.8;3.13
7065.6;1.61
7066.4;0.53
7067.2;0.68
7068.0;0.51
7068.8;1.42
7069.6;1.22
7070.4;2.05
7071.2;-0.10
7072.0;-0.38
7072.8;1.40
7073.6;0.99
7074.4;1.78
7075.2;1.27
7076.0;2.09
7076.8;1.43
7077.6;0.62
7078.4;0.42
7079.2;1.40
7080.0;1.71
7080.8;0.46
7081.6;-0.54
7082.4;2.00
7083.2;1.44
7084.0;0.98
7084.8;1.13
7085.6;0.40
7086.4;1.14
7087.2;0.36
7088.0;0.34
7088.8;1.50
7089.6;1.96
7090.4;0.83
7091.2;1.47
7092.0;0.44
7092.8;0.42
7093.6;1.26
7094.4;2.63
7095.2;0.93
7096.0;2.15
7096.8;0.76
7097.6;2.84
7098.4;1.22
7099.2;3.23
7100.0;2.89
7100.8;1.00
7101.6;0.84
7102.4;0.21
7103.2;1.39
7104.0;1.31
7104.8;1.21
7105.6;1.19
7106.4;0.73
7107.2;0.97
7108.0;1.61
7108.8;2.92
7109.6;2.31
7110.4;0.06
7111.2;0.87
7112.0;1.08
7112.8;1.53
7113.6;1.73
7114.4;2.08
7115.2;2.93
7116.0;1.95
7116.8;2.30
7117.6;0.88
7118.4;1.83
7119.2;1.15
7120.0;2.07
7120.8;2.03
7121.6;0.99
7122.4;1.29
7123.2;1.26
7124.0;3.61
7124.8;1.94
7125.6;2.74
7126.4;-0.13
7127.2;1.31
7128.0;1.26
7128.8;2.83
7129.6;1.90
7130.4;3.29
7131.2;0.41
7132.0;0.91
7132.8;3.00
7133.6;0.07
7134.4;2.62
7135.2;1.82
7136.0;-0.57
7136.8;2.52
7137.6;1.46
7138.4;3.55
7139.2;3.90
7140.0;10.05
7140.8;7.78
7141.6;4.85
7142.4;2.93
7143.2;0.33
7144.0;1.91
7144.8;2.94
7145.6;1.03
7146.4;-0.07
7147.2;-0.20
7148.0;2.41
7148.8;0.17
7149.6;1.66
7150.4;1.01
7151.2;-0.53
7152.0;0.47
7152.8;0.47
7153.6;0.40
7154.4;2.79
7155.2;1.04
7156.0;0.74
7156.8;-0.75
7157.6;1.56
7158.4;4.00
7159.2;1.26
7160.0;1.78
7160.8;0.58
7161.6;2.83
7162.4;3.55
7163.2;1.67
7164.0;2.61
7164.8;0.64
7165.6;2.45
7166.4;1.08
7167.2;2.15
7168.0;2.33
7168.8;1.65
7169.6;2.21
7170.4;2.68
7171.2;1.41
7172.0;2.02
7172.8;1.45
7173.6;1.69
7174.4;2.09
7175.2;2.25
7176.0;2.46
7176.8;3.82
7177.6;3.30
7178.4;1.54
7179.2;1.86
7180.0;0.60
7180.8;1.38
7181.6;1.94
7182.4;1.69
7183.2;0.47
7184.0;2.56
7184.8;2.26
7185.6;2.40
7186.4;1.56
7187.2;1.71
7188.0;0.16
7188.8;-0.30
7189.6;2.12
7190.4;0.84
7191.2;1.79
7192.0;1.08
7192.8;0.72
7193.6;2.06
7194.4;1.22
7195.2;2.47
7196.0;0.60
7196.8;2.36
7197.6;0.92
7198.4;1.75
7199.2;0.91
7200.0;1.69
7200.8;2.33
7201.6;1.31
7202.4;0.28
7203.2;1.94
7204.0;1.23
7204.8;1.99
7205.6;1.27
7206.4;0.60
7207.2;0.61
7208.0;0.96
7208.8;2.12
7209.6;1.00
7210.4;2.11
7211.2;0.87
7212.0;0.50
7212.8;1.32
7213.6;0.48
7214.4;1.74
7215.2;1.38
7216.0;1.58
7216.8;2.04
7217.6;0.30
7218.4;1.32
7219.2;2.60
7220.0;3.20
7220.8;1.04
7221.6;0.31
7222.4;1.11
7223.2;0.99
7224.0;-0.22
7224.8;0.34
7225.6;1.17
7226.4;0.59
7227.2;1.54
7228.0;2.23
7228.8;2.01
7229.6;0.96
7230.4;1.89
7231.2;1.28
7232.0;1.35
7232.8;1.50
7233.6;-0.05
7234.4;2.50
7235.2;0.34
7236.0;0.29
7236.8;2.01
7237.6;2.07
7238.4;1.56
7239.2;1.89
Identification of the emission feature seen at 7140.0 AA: H-alpha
